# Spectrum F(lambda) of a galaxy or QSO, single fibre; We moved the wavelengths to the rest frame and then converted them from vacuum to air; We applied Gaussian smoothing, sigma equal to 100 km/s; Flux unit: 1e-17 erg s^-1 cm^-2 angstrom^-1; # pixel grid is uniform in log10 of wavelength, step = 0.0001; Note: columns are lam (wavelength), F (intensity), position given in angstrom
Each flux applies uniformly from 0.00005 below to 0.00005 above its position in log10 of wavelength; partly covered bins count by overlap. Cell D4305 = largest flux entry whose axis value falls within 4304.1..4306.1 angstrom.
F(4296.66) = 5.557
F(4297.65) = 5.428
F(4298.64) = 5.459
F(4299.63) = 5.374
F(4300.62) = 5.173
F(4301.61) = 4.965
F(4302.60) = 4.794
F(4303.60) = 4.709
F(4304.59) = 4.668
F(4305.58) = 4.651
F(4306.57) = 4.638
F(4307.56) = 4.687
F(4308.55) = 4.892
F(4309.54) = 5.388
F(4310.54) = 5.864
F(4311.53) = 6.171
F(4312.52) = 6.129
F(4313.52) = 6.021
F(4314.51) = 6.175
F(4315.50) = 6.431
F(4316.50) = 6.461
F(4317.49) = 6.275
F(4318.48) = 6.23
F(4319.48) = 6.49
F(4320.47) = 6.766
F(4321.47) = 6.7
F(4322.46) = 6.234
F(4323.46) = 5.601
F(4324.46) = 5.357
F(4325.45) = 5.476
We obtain 4.668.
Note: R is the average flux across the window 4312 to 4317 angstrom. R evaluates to 6.24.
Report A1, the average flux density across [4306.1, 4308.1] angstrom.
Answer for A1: 4.68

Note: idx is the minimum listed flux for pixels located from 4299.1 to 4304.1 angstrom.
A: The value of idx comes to 4.709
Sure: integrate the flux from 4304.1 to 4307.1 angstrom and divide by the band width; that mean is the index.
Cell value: 4.66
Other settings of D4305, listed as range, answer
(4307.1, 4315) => 6.175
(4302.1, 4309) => 4.892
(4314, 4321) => 6.766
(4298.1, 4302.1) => 5.459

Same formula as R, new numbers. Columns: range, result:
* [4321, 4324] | 6.16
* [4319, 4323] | 6.54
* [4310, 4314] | 6.03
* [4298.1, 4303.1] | 5.15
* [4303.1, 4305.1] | 4.68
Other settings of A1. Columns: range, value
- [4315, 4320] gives 6.39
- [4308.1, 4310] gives 5.15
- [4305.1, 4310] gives 4.86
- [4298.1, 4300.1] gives 5.42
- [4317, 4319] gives 6.25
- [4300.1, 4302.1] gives 5.07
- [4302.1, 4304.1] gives 4.73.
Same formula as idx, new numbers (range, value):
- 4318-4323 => 6.23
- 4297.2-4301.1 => 5.173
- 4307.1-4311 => 4.687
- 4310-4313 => 5.864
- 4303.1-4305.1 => 4.668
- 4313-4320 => 6.021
